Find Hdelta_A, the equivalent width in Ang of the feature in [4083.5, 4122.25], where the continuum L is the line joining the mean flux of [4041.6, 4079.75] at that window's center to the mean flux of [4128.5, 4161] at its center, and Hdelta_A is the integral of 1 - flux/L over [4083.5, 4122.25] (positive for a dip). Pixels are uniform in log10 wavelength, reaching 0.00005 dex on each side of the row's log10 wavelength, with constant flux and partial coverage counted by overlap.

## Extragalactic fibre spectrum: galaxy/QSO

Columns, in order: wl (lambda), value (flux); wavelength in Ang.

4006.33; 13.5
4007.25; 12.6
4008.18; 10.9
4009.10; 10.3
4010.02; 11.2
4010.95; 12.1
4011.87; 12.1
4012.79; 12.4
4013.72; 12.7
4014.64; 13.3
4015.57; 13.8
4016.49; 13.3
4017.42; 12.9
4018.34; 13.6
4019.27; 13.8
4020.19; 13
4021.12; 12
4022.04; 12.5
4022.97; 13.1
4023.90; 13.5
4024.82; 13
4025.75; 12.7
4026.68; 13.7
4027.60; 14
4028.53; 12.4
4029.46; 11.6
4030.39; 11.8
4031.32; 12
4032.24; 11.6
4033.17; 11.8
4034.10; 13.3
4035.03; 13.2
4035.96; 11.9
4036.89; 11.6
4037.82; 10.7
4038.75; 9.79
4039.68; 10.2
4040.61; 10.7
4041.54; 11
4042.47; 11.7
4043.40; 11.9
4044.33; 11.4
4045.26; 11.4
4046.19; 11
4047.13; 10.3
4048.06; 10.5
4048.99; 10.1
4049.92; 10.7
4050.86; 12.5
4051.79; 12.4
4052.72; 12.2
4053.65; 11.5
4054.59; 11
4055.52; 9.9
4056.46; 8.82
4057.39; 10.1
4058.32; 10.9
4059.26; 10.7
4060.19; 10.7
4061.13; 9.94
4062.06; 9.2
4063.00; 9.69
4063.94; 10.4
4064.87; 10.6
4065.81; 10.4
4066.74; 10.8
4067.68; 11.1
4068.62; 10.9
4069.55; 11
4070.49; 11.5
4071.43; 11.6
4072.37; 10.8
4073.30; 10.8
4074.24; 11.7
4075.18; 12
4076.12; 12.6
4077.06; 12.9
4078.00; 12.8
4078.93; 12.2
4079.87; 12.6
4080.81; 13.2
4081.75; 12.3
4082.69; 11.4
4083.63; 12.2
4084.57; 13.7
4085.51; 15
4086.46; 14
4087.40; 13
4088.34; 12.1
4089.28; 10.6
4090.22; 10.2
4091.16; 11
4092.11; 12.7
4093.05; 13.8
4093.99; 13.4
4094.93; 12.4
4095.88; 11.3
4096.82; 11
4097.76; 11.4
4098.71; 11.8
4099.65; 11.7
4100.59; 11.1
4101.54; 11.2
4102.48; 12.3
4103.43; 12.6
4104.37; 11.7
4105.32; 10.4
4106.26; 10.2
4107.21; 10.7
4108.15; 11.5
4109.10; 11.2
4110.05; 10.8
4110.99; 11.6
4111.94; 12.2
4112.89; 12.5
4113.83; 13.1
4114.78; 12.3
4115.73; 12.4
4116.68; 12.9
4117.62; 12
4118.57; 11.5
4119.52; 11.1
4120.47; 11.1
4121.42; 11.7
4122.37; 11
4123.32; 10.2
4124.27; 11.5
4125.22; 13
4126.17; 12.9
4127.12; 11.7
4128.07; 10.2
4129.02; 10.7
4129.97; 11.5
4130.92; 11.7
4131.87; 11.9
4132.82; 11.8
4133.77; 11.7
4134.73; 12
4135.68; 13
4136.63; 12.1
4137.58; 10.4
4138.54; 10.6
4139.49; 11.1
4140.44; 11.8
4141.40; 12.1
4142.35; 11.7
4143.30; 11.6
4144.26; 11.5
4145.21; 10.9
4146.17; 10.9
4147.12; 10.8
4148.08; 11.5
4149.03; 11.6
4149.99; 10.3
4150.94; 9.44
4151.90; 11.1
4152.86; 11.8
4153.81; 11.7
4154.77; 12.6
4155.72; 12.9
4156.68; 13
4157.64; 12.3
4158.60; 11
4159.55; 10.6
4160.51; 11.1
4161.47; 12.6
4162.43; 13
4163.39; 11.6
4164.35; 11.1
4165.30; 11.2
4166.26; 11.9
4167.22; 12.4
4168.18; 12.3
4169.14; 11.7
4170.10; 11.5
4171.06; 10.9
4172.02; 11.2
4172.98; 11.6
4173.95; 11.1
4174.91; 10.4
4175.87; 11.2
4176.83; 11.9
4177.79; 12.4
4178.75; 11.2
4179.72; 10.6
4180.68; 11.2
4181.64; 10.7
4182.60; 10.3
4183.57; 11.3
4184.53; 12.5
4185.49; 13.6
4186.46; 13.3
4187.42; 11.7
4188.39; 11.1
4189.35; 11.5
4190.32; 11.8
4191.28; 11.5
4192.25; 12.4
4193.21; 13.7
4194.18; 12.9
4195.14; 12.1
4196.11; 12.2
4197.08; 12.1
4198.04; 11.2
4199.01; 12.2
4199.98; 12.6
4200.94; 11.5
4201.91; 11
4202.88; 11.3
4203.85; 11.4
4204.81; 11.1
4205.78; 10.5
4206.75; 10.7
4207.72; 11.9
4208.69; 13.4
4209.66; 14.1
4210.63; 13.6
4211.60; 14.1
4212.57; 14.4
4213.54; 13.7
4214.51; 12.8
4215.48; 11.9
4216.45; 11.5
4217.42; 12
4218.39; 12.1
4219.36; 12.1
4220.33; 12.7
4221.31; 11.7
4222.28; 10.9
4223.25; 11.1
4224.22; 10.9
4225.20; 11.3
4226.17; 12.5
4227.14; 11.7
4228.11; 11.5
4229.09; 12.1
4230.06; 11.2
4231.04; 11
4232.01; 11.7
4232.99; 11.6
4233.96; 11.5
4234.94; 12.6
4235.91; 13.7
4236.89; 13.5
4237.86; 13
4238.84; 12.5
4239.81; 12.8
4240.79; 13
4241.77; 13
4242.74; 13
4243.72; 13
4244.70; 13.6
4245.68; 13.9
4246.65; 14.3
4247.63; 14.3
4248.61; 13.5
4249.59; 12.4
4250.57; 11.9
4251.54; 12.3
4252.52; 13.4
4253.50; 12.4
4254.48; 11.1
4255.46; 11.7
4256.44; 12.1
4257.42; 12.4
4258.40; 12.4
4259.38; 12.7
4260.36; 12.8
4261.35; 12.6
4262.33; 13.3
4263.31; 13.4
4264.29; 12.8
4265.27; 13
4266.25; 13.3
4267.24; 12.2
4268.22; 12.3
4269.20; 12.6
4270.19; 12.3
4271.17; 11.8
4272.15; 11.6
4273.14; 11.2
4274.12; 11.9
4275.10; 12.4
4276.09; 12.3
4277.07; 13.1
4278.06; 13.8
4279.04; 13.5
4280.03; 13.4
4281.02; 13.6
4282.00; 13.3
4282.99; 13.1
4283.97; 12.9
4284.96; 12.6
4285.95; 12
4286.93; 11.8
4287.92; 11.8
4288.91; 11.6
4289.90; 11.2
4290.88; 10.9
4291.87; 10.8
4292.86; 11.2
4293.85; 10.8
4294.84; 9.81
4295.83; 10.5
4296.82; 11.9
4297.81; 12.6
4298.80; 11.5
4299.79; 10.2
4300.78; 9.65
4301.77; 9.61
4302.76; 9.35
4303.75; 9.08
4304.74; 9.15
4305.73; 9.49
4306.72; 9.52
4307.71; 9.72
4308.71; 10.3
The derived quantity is -2.2 Ang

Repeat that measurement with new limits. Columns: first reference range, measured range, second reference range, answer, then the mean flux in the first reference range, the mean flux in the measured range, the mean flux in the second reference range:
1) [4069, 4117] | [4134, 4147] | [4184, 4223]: 0.6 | 12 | 11.5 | 12.2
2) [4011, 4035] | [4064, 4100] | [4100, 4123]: 0.2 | 12.8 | 11.9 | 11.6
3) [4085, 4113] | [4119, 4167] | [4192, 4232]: 1.6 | 11.8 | 11.5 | 12.1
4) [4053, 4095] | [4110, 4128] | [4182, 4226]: -0.2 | 11.6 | 11.9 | 12.1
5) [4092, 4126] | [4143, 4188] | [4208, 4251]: 2.2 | 11.8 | 11.6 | 12.6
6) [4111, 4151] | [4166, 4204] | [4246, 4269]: 1.1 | 11.6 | 11.7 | 12.7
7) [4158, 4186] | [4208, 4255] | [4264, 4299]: -2.7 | 11.5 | 12.5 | 12.1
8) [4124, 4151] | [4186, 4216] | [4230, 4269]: -0.2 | 11.5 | 12.2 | 12.7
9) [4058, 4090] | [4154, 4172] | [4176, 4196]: 0.0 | 11.6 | 11.9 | 11.9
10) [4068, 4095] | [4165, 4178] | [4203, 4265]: 0.9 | 12.2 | 11.5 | 12.4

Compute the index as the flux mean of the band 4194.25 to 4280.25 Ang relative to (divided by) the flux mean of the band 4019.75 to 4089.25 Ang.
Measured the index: 1.1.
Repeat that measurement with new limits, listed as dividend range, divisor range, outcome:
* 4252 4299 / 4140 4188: 1.06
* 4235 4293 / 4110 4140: 1.08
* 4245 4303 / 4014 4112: 1.04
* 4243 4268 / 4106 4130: 1.10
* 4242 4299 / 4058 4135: 1.07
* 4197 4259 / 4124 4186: 1.07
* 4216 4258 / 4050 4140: 1.06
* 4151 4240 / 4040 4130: 1.04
